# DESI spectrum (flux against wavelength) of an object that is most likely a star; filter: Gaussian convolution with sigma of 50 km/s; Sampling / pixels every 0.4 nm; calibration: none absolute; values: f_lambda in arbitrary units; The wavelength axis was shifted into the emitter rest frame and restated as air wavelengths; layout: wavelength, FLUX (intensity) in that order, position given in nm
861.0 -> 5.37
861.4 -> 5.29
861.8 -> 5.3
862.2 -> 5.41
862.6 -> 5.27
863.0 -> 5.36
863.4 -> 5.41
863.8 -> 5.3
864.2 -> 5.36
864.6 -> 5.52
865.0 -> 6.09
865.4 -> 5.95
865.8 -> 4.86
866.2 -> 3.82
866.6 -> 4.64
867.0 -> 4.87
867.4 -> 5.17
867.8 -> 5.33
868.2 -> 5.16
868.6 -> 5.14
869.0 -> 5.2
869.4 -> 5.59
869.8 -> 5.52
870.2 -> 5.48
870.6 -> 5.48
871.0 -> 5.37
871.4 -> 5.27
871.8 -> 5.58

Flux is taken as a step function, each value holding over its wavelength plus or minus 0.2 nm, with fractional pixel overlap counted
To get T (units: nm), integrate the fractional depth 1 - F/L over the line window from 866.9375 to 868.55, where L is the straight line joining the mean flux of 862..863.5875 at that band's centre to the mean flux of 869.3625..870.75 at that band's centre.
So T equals 0.09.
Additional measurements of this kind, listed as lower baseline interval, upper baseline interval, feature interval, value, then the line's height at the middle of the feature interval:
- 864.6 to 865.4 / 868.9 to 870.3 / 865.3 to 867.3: 0.345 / 5.79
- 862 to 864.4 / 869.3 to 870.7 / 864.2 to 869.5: 0.253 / 5.44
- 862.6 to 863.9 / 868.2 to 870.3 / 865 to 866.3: 0.050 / 5.35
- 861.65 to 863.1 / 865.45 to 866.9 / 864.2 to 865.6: -0.265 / 4.86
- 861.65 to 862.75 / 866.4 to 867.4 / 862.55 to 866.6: -0.142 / 5.08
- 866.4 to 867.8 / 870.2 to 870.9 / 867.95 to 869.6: -0.023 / 5.2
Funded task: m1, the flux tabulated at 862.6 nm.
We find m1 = 5.27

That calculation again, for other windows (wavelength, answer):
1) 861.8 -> 5.3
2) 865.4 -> 5.95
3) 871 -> 5.37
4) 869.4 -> 5.59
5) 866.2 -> 3.82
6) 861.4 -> 5.29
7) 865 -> 6.09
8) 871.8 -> 5.58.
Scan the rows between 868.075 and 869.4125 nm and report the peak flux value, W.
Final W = 5.59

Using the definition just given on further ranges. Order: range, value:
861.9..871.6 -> 6.09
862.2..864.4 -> 5.41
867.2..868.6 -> 5.33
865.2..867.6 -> 5.95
